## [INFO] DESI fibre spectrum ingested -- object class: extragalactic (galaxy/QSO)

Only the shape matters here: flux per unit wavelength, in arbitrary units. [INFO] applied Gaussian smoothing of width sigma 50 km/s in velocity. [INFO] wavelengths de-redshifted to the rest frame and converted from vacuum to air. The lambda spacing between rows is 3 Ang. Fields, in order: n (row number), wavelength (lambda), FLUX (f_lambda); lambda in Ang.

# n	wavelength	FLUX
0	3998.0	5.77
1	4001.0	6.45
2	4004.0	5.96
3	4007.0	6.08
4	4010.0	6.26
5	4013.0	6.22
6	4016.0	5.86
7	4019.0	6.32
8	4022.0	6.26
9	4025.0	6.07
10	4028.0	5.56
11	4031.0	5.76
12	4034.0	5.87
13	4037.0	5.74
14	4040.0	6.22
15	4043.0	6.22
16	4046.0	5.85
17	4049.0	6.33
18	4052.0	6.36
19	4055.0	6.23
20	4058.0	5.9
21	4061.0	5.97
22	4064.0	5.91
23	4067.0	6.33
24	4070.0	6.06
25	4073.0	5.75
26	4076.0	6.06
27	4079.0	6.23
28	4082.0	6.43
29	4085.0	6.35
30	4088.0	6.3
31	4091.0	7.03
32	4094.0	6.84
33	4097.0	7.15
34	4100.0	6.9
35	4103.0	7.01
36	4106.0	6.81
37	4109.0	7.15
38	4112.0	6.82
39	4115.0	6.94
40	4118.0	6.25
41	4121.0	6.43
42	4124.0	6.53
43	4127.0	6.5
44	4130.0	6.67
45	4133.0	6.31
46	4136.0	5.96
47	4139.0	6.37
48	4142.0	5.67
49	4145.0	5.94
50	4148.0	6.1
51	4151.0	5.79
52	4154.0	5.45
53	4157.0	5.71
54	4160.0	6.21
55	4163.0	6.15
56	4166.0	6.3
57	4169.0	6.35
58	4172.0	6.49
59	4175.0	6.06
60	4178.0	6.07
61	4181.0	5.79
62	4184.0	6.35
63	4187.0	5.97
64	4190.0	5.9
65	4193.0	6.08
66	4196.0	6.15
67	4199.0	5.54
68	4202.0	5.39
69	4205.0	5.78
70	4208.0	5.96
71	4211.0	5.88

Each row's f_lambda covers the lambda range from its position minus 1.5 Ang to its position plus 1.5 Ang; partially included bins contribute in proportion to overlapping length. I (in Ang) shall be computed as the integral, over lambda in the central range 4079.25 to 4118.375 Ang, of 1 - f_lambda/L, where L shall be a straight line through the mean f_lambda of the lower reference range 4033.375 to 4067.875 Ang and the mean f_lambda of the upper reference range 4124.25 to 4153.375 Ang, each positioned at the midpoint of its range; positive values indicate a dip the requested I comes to -4.2 Ang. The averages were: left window 6.08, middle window 6.77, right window 6.14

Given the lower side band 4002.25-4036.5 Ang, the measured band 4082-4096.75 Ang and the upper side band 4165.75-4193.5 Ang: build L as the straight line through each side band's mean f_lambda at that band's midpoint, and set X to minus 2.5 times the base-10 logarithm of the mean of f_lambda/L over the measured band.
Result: -0.10 mag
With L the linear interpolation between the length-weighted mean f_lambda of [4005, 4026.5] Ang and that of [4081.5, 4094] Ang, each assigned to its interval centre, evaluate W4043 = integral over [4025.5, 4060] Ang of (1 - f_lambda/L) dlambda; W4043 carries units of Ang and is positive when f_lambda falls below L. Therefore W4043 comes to 1.66 Ang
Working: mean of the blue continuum 6.15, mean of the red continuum 6.57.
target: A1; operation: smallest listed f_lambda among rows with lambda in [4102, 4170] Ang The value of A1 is 5.45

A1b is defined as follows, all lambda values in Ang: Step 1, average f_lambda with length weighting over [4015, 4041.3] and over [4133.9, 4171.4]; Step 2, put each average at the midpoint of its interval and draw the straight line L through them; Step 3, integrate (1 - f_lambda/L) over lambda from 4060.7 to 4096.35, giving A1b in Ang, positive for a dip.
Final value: -1.9 Ang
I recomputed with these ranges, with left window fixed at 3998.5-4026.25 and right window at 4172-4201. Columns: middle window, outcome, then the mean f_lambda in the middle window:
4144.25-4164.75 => 0.4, 5.91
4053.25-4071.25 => 0.1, 6.07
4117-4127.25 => -0.6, 6.43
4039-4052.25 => -0.1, 6.18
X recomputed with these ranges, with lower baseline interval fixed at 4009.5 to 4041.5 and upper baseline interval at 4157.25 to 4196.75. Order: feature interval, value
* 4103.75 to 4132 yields -0.10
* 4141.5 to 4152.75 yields 0.04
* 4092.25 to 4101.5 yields -0.15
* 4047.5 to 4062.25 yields -0.02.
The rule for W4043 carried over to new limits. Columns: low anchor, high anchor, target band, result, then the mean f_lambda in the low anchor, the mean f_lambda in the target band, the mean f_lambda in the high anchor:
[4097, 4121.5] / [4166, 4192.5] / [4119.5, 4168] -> 2.6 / 6.83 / 6.13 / 6.13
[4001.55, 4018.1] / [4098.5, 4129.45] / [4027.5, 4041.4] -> 0.9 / 6.11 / 5.85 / 6.73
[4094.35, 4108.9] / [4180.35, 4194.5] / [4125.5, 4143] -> 0.9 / 6.97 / 6.26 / 6.03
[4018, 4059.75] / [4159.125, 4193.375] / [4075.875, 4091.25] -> -0.8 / 6.05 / 6.38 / 6.14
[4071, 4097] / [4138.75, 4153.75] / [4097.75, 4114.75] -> -2.0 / 6.41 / 6.95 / 5.9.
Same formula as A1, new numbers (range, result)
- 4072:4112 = 5.75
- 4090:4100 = 6.84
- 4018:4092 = 5.56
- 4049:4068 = 5.9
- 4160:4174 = 6.15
